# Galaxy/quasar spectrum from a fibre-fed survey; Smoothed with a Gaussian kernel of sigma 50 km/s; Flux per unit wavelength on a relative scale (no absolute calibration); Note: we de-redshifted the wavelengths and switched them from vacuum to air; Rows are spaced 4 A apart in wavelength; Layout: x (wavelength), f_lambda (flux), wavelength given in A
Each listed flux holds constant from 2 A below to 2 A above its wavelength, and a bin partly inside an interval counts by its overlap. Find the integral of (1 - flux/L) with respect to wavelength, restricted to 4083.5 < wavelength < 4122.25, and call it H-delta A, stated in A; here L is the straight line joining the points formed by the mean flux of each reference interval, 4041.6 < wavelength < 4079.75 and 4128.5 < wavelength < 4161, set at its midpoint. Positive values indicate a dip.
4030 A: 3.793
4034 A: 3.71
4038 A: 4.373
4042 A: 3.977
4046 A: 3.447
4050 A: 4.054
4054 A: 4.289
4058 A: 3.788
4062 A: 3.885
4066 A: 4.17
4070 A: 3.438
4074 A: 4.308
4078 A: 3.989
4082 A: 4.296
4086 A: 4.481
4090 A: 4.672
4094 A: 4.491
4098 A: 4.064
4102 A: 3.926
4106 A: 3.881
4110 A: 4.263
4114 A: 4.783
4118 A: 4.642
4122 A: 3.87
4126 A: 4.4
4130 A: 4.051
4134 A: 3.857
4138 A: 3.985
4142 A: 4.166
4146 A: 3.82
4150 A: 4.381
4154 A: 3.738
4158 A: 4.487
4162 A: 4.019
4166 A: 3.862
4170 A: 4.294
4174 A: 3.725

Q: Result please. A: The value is -3.2 A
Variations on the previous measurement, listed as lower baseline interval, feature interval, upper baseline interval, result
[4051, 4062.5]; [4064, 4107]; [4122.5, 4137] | -1.4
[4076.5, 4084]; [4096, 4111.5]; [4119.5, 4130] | 0.5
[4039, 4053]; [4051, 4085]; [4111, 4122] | 0.5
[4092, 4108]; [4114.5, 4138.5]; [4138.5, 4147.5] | -0.9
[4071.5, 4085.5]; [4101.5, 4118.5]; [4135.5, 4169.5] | -0.7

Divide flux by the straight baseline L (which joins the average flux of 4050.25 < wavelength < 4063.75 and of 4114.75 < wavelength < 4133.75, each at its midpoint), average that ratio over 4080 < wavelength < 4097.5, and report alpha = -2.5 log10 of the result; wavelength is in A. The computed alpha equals -0.09 mag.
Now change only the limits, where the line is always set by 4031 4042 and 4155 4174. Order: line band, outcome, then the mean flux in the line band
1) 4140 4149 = 0.01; 4.04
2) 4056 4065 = 0.04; 3.87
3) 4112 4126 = -0.09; 4.43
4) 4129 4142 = 0.02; 3.99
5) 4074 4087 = -0.05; 4.25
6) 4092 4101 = -0.05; 4.24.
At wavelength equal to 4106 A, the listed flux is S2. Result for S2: 3.881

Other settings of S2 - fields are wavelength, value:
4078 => 3.989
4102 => 3.926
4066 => 4.17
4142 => 4.166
